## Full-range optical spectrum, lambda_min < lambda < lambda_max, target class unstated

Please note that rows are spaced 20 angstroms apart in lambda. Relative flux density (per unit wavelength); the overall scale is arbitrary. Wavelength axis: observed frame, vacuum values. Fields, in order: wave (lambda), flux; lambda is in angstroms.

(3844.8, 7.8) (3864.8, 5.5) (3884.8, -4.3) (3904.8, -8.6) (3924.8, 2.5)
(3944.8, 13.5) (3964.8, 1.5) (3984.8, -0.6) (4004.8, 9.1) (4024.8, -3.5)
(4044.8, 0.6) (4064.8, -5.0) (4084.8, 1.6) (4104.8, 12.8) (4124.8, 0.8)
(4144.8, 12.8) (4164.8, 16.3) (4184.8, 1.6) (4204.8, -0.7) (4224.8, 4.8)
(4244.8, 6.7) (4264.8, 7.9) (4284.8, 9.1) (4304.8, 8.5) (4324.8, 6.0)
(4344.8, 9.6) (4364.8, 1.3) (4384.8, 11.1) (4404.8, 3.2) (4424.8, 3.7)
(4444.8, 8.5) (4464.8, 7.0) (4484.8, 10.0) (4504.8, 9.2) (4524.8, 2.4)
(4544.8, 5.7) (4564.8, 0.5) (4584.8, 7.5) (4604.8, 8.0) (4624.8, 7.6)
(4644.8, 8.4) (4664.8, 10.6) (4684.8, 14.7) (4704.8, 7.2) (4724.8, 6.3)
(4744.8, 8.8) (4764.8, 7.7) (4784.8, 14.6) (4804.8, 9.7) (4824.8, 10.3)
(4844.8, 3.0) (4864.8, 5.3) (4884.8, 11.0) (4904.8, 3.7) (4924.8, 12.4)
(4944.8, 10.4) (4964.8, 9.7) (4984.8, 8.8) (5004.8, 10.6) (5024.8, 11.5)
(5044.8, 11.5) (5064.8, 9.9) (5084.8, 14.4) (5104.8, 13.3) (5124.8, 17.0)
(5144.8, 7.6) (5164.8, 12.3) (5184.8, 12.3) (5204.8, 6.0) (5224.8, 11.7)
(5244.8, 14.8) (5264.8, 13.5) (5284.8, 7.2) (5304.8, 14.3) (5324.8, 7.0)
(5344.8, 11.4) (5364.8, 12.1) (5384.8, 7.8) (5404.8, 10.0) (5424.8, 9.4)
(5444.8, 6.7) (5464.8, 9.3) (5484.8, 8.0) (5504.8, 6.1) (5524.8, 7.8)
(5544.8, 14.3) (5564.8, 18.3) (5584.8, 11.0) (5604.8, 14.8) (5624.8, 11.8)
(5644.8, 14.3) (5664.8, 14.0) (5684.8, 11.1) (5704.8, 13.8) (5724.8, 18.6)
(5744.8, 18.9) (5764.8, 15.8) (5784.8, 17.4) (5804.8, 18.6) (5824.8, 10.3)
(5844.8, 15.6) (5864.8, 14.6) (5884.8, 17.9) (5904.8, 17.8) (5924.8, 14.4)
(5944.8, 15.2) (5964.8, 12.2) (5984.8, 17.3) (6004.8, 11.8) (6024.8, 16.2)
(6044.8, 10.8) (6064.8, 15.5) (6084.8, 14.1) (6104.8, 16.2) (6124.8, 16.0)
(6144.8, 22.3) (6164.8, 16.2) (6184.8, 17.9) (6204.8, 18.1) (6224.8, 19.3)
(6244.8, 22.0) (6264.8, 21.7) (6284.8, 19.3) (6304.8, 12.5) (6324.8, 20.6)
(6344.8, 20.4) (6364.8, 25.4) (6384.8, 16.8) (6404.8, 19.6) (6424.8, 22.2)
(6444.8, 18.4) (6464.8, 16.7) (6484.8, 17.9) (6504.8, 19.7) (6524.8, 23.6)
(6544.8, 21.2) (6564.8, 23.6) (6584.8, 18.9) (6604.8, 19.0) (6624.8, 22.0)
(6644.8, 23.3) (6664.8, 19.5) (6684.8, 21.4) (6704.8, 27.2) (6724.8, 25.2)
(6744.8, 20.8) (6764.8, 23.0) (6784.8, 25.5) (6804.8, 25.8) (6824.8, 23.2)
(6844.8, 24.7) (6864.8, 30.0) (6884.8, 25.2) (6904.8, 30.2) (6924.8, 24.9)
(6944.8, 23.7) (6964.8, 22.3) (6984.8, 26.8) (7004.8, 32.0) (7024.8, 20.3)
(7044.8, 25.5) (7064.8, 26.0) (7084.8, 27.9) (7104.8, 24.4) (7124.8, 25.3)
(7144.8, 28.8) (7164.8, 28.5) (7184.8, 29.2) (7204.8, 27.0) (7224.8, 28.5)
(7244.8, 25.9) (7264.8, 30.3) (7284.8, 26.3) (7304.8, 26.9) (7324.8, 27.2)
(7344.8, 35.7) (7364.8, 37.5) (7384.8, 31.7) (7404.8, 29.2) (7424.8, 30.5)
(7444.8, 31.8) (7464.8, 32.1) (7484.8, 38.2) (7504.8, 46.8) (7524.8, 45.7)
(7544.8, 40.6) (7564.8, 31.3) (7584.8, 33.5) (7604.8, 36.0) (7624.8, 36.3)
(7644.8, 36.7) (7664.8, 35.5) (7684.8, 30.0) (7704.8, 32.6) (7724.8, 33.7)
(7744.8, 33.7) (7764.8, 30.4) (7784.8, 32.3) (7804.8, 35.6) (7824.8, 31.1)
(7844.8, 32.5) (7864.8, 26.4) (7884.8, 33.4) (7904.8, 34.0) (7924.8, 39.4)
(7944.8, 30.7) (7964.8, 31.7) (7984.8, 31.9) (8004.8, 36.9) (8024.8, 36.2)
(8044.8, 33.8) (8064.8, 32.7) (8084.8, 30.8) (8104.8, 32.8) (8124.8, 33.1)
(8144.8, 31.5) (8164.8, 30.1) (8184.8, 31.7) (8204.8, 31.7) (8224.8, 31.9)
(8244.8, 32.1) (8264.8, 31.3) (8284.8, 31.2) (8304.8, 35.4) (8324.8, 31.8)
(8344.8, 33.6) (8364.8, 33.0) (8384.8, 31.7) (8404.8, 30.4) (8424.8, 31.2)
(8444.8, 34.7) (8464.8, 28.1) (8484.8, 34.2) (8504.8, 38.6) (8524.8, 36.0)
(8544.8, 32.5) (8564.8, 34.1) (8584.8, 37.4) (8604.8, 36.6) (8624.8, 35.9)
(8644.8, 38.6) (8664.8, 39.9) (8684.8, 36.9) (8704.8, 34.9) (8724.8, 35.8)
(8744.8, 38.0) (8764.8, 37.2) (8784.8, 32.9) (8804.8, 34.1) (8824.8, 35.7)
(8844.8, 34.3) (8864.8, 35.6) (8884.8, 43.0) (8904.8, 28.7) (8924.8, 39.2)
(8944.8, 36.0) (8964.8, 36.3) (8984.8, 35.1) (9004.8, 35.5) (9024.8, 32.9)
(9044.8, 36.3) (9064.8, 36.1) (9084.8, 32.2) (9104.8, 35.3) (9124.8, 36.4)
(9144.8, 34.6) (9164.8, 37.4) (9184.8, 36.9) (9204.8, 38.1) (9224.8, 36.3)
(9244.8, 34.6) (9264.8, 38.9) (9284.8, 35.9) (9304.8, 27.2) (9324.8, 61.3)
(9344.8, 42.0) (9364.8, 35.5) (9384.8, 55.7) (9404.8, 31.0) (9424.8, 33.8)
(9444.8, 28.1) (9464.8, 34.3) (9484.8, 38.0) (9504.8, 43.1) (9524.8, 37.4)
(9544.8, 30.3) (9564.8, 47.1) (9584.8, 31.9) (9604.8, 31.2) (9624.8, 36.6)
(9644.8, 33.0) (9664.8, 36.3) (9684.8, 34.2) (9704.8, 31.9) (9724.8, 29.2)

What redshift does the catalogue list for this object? 0.32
